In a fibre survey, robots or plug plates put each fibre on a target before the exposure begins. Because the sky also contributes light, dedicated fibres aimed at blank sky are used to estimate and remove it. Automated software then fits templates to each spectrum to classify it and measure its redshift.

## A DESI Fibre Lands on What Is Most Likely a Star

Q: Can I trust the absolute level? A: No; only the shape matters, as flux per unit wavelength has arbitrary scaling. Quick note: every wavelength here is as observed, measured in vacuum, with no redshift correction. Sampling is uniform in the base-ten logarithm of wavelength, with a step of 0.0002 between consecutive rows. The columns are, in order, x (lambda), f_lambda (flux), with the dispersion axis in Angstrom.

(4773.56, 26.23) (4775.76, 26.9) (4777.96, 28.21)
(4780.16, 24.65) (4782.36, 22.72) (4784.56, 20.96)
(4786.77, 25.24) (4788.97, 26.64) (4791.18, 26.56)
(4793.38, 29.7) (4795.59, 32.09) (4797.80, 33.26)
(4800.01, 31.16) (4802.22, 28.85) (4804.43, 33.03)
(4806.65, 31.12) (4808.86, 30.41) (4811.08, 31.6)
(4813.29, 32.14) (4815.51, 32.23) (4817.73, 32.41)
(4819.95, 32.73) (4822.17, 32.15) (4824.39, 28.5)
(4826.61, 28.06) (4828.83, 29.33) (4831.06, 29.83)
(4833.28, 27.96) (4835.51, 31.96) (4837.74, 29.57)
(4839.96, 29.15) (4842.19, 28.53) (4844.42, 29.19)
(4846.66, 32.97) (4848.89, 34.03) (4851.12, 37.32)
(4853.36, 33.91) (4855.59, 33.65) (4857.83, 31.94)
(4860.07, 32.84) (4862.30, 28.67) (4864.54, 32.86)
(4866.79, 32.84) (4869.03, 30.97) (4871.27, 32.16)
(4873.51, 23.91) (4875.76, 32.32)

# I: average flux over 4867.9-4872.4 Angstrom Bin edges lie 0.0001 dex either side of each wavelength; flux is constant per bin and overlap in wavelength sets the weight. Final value 31.6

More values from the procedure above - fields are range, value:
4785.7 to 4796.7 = 28.1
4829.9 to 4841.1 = 29.7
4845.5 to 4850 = 33.4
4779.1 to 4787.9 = 23.4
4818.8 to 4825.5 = 31.1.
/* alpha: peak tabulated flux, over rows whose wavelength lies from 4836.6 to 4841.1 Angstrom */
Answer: 29.57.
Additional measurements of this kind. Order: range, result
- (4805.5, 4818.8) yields 32.41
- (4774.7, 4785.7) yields 28.21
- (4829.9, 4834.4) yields 29.83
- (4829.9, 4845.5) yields 31.96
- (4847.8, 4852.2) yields 37.32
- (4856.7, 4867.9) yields 32.86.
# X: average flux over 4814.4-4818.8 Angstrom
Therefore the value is 32.3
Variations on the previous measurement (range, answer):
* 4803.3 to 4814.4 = 31.6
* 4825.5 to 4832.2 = 29.1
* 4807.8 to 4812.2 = 31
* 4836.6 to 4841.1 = 29.4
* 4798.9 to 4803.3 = 30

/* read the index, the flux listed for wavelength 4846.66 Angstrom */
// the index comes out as 32.97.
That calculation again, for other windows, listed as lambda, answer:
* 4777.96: 28.21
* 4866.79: 32.84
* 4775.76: 26.9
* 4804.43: 33.03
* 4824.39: 28.5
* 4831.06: 29.83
